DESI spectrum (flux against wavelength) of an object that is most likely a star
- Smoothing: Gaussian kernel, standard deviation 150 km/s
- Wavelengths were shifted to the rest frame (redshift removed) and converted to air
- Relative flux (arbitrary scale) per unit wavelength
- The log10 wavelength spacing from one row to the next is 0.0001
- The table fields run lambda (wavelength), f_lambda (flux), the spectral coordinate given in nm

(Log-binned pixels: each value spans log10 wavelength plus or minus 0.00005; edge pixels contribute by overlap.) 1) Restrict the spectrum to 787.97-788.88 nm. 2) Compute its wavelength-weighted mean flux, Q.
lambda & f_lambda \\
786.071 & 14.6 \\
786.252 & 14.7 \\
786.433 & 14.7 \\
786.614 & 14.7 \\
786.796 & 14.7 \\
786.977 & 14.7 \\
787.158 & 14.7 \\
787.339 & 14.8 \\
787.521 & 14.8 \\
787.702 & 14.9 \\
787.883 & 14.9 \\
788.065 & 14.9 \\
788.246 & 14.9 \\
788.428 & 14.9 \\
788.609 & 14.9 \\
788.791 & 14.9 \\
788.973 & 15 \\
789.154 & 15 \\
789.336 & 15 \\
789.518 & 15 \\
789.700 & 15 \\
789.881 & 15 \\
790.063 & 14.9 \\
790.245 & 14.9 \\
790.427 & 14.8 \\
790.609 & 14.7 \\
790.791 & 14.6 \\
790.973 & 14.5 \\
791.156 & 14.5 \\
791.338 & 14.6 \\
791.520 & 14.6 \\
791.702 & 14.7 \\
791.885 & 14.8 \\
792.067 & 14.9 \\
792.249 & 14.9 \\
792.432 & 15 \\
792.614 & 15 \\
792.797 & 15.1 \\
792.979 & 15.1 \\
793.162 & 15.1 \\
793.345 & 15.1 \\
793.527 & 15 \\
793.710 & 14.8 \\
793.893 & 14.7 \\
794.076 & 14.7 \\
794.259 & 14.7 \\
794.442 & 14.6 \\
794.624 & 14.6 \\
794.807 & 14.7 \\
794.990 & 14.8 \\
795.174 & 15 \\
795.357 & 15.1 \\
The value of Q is 14.9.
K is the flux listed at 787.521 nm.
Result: 14.8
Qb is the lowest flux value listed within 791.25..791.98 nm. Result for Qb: 14.6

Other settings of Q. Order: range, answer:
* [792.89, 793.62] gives 15.1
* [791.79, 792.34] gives 14.9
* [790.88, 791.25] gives 14.5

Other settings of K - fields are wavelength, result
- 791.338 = 14.6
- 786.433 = 14.7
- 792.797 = 15.1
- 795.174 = 15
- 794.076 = 14.7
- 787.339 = 14.8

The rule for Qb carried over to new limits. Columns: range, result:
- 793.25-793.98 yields 14.7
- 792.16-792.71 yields 14.9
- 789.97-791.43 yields 14.5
